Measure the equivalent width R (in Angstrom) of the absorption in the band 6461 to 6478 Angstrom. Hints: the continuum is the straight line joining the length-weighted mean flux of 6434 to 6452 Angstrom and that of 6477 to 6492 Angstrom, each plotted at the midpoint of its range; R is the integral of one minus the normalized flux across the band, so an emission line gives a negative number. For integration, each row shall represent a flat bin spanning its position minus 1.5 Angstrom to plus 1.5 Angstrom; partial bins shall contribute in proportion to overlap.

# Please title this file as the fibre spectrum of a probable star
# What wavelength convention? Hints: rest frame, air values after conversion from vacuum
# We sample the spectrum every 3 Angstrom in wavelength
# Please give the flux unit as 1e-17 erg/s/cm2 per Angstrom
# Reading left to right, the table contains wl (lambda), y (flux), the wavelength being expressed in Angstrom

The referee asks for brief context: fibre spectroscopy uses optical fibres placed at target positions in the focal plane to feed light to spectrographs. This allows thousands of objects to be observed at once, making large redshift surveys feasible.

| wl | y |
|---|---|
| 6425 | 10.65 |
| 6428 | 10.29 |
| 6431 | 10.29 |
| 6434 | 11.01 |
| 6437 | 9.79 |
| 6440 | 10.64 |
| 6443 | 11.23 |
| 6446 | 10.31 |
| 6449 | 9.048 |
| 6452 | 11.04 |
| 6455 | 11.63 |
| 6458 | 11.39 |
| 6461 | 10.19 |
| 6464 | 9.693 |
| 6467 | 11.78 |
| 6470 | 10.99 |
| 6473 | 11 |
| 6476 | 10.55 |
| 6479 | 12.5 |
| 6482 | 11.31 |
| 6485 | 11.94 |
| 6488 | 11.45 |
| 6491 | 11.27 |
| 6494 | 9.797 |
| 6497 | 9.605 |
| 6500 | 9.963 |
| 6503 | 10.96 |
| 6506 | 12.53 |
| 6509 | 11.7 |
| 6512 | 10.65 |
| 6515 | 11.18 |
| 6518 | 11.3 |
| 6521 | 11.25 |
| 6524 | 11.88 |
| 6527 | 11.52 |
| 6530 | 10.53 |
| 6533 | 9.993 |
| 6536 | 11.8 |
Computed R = 0.6 Angstrom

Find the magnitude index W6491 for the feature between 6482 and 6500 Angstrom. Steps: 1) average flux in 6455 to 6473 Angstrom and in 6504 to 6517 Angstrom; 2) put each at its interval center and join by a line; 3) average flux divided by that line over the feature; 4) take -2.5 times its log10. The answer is 0.04 mag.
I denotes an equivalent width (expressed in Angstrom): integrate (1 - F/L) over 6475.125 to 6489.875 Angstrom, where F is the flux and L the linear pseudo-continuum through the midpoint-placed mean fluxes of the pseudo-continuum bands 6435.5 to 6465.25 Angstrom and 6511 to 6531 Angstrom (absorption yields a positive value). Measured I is -1.0 Angstrom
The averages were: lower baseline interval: 10.5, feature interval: 11.6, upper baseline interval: 11.2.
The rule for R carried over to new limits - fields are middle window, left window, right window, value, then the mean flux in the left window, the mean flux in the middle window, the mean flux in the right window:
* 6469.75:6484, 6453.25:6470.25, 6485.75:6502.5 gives -0.8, 10.9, 11.3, 10.5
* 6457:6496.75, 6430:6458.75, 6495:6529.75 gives -0.6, 10.6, 11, 11.1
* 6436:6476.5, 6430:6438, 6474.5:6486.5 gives 1.1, 10.4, 10.7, 11.6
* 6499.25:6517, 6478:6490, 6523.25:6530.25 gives 0.5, 11.7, 11.2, 11.4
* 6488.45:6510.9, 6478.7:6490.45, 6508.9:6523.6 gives 1.2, 11.7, 10.9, 11.2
